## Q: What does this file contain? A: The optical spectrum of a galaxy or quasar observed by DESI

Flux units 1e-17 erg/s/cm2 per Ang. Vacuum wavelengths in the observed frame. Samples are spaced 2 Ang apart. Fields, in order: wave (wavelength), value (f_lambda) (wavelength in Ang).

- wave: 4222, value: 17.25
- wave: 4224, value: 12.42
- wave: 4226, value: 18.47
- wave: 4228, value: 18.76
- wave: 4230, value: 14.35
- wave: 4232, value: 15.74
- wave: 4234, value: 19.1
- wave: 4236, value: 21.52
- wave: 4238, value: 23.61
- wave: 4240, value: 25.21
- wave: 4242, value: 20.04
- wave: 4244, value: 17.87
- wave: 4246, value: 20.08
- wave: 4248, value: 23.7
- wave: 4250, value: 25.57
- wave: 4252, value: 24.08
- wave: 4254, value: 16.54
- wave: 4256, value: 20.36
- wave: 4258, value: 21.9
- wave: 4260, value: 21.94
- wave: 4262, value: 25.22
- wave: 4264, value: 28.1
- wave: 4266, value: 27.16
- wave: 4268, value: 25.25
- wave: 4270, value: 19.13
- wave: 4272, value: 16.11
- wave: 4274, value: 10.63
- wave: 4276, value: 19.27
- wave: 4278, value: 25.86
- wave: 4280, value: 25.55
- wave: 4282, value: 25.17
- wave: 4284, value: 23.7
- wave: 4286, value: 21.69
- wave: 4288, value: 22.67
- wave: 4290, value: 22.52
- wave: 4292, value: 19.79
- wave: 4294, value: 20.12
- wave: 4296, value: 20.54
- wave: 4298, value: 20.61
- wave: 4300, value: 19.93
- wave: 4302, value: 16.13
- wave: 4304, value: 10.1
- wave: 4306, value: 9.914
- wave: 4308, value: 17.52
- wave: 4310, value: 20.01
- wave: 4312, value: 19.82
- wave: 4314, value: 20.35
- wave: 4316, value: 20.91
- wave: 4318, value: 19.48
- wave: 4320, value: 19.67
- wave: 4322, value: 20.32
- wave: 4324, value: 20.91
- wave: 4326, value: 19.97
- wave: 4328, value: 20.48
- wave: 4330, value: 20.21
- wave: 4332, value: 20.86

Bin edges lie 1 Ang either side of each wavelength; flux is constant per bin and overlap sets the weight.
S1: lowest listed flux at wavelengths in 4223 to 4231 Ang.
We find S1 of 12.42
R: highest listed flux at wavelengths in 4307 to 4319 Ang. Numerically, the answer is 20.91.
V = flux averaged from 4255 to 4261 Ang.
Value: 21.4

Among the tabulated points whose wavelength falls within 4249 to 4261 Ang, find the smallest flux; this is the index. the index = 16.54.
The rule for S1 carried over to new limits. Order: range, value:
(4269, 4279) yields 10.63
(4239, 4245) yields 17.87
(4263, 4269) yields 25.25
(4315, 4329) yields 19.48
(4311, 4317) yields 19.82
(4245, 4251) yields 20.08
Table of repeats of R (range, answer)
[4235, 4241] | 25.21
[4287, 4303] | 22.67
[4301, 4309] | 17.52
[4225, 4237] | 21.52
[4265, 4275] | 27.16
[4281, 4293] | 25.17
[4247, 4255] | 25.57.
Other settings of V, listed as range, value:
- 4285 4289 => 22.2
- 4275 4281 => 23.6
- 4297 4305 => 16.7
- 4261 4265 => 26.7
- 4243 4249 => 20.6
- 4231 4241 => 21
